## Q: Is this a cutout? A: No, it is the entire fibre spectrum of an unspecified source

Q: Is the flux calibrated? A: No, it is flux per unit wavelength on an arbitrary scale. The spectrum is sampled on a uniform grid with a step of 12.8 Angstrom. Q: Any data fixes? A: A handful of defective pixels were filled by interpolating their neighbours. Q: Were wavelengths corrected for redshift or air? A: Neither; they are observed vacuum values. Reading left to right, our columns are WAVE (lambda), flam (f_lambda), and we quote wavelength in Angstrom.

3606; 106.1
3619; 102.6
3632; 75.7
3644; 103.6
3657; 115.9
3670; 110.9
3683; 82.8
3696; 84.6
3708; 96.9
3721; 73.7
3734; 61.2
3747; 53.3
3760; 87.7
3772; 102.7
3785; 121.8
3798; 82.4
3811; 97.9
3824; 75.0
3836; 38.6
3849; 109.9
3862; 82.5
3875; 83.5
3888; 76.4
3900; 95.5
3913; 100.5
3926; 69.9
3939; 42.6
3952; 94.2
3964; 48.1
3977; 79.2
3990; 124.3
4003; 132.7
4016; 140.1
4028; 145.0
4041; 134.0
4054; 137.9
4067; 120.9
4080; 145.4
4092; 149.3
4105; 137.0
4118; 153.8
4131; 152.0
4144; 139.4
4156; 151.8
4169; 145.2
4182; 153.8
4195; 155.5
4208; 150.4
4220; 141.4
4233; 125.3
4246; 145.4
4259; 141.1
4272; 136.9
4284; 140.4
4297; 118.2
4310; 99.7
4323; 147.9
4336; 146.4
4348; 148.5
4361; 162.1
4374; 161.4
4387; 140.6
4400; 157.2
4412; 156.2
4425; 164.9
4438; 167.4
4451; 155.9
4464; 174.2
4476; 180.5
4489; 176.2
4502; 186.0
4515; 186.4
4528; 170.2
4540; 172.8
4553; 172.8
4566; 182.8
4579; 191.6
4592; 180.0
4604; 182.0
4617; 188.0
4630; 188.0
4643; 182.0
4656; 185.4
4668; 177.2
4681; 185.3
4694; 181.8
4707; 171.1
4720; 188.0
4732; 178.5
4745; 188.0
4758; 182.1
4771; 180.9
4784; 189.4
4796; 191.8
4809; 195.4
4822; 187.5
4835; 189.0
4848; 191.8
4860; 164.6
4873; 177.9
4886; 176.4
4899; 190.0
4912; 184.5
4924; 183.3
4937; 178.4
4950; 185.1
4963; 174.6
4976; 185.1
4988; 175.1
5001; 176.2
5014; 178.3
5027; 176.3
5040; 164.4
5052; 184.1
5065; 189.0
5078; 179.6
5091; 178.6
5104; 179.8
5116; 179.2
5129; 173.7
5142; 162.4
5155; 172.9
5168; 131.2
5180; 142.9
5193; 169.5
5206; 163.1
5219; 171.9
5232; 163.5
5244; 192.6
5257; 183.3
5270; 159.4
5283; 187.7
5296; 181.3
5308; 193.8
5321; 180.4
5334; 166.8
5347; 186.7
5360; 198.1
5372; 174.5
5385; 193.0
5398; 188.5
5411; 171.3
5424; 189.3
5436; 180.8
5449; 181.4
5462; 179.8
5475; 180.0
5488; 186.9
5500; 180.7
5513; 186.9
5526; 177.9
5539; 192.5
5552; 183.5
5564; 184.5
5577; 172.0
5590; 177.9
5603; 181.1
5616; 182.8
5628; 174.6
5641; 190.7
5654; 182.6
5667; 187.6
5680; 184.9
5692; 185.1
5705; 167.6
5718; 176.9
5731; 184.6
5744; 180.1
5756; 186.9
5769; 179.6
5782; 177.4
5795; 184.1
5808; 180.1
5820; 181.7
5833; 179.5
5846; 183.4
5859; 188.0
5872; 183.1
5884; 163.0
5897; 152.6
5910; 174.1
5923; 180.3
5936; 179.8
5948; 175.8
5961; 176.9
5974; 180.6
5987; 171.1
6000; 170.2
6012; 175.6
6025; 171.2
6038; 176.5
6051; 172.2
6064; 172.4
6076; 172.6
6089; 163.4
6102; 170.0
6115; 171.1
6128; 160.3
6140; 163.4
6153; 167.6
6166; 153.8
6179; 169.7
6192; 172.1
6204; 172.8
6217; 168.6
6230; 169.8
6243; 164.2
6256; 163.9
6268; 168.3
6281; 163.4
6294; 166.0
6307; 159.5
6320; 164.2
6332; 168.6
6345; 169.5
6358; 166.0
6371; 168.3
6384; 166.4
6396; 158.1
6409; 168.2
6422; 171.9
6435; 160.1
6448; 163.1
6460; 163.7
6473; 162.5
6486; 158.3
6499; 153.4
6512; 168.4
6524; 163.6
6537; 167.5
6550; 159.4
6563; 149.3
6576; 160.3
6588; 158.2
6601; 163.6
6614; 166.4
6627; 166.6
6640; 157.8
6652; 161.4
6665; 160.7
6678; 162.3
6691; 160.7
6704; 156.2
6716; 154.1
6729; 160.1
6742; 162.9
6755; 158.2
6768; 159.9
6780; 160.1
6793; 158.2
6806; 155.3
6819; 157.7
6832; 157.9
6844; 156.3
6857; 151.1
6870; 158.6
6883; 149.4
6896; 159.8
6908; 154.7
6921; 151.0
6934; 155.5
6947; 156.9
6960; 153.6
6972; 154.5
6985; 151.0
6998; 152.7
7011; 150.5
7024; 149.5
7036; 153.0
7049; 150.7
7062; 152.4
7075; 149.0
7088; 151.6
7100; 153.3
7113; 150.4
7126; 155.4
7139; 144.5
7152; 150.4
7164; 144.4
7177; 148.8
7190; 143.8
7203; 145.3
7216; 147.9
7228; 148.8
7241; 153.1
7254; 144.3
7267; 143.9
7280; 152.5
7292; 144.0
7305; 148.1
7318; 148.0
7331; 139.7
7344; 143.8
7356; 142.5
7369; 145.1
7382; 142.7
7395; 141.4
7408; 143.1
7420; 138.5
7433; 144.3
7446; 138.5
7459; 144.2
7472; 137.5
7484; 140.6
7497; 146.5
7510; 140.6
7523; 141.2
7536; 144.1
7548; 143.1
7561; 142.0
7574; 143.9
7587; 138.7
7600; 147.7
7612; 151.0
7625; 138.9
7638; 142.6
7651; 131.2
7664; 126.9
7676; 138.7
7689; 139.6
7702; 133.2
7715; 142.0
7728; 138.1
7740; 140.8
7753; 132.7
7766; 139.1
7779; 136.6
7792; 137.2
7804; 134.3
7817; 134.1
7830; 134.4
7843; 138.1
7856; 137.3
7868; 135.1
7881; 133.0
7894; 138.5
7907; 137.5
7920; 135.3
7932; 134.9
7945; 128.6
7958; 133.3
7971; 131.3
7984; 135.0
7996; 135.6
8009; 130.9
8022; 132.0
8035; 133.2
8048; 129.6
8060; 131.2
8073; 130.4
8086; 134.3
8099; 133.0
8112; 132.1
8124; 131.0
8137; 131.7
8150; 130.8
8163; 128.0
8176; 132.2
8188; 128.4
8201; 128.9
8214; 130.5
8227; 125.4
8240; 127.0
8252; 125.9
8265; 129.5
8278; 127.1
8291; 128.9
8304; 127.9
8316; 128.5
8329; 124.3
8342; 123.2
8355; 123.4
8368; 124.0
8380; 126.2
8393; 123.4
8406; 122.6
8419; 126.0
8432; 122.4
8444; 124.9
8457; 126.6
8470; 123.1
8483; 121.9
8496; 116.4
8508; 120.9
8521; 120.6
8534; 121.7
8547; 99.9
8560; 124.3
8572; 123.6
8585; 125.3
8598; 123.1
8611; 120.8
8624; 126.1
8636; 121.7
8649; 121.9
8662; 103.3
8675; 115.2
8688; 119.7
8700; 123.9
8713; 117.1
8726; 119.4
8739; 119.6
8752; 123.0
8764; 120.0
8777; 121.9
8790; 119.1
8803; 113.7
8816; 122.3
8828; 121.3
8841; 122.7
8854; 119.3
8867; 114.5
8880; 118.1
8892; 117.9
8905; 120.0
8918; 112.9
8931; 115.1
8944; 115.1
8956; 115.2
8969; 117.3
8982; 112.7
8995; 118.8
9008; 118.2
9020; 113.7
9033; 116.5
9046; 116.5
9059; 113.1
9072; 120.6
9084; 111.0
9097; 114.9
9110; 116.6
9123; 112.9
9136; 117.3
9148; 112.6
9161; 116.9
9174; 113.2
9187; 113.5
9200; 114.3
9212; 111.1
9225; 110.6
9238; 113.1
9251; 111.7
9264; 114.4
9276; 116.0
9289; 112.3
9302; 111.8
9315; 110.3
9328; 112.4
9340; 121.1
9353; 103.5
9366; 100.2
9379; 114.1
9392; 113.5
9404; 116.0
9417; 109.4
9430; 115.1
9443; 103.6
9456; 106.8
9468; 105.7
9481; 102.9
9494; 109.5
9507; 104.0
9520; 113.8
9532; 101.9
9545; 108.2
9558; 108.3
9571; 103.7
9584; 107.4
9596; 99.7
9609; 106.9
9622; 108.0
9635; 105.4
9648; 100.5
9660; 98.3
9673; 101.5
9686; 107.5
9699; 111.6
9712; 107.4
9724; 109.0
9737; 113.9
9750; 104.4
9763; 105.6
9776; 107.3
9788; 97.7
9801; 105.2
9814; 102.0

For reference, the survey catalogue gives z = 0.00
